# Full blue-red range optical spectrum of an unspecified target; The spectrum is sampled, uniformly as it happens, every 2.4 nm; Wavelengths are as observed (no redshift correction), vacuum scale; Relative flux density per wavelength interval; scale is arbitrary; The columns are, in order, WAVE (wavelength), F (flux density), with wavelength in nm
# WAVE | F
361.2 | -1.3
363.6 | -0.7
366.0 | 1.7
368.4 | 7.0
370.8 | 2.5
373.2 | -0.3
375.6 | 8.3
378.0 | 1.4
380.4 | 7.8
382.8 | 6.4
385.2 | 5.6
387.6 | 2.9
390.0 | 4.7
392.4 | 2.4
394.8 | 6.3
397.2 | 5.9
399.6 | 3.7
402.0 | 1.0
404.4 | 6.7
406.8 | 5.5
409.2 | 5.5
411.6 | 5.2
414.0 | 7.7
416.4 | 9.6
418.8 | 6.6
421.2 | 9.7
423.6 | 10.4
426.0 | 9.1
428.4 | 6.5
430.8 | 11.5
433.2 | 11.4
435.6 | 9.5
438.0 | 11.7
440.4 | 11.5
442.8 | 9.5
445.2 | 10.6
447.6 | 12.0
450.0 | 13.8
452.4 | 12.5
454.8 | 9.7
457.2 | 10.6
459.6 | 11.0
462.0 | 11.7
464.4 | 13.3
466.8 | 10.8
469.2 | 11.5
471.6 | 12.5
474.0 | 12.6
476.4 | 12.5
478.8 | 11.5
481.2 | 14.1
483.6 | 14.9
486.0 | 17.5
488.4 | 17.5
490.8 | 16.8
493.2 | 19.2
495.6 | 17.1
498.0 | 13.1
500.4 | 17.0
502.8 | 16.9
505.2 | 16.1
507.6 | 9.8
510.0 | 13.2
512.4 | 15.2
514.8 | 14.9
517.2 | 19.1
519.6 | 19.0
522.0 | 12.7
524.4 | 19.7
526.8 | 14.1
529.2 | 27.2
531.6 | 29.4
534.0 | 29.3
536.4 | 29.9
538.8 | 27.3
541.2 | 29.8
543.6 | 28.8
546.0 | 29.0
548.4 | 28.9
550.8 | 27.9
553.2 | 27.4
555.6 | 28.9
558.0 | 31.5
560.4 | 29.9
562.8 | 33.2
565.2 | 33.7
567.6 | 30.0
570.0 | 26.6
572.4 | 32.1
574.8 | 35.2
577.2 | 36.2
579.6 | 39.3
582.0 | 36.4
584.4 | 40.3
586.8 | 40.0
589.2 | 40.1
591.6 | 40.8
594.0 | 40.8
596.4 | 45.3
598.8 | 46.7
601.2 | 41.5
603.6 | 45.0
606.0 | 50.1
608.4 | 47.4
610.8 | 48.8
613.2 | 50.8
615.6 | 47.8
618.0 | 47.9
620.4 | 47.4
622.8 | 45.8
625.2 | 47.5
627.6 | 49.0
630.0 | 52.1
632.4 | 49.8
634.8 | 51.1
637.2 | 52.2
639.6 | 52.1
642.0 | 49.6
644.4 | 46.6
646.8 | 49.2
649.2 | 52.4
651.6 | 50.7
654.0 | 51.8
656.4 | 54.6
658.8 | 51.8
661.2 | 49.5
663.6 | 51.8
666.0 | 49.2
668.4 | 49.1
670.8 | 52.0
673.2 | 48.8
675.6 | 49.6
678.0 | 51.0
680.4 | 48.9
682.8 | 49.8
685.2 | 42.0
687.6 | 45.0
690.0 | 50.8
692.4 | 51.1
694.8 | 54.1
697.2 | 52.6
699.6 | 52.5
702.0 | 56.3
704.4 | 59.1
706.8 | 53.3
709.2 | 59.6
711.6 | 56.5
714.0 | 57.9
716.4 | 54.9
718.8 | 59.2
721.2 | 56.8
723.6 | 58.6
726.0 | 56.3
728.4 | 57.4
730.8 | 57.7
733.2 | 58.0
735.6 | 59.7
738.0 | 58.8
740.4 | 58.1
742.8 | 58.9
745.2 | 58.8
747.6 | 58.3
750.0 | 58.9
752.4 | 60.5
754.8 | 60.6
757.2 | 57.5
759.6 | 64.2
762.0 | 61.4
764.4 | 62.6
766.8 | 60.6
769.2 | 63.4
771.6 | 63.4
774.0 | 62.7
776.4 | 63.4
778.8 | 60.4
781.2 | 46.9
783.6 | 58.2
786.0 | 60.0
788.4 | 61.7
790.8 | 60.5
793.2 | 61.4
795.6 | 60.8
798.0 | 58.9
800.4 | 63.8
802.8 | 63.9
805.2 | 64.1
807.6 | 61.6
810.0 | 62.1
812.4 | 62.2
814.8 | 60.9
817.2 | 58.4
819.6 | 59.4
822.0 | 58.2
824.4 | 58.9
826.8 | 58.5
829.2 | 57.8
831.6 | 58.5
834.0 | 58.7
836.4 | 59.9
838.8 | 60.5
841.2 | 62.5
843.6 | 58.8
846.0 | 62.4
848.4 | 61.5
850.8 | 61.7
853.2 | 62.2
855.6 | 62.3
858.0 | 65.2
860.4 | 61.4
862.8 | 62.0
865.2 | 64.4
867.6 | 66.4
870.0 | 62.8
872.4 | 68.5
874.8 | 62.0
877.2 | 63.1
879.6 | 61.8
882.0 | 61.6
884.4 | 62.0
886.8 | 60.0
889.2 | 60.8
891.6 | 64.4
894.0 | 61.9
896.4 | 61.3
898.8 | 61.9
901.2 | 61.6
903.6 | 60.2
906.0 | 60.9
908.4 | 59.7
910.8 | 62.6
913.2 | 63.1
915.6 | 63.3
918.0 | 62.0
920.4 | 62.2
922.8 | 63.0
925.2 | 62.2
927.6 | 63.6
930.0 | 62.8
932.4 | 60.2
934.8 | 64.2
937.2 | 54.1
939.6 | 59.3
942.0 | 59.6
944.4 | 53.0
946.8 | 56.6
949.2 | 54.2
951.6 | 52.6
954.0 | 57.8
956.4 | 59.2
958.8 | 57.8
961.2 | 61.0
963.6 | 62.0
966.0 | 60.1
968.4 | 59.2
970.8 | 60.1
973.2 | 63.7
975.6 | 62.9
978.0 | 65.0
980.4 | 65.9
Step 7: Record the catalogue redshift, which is 0.326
